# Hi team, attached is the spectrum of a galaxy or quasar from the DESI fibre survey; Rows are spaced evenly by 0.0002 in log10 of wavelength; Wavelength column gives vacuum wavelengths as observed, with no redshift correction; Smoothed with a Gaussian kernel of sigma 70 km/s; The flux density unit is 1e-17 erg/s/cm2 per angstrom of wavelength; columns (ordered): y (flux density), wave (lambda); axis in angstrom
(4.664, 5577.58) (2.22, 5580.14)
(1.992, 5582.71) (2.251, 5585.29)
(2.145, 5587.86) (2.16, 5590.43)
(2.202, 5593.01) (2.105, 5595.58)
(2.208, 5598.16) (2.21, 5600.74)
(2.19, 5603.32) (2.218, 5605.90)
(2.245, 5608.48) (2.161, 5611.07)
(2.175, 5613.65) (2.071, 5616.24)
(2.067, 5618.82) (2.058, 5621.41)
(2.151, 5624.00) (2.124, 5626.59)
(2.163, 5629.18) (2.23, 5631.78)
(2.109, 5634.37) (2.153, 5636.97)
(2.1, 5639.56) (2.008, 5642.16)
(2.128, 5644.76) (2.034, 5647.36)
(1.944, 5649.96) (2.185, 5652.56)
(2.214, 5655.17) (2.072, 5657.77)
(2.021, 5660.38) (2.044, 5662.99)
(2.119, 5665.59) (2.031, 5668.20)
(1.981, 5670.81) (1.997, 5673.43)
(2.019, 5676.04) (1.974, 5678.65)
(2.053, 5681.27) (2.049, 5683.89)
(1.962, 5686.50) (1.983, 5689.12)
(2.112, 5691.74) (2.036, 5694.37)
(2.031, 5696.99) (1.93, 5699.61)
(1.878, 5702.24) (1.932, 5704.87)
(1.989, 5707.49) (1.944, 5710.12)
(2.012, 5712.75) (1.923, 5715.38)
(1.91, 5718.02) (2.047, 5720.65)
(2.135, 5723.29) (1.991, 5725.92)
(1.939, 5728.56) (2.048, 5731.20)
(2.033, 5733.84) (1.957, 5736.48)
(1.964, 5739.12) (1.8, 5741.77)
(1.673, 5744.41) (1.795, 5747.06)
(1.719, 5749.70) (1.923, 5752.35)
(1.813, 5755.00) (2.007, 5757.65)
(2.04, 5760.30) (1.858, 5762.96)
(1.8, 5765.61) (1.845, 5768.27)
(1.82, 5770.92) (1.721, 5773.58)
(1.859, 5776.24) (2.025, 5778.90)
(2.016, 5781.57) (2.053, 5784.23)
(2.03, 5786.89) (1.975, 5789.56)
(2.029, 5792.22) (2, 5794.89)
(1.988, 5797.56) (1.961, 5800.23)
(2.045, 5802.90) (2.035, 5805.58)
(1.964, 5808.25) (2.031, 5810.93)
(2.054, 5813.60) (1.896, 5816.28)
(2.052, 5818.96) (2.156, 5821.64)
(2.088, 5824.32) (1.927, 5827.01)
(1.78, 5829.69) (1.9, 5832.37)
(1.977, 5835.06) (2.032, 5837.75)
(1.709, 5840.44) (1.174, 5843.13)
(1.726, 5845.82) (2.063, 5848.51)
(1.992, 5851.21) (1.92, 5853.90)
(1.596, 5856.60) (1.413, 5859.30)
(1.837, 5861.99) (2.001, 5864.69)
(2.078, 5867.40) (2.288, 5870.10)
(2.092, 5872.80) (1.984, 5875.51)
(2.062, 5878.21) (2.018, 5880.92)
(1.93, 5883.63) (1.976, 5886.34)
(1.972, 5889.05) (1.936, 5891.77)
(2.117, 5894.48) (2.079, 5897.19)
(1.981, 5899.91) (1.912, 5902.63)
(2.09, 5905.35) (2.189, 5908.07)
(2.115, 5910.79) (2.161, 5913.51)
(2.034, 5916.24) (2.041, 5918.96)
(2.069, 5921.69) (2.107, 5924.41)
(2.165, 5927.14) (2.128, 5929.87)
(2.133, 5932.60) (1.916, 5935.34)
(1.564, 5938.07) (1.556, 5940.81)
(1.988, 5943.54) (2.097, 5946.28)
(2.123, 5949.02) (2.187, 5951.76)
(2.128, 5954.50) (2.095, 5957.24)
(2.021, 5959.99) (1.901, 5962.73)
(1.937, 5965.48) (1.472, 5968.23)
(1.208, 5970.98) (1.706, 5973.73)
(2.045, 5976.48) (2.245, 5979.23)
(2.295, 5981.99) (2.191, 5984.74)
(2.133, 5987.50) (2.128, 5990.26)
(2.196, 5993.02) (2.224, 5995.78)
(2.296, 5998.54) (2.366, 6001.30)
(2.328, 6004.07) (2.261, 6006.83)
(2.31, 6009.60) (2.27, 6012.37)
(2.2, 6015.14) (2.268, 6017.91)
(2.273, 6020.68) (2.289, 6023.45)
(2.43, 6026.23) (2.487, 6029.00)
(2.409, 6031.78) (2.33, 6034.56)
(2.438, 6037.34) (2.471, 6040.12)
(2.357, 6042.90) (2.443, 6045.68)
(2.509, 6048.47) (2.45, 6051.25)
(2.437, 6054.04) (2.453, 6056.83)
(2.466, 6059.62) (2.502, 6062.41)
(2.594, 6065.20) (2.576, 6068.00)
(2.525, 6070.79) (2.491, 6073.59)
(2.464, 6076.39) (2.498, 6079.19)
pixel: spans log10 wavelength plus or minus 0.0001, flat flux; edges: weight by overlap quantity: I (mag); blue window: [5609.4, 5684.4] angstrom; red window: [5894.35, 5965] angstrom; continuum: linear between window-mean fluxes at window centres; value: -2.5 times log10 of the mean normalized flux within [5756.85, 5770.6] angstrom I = 0.09 mag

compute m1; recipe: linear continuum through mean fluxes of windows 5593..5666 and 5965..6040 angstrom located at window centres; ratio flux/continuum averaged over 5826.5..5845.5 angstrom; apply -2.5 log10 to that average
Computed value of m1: 0.21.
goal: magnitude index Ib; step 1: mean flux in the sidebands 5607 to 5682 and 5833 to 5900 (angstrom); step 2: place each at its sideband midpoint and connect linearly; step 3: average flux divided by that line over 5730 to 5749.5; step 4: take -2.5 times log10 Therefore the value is 0.07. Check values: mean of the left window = 2.09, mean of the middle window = 1.88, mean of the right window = 1.92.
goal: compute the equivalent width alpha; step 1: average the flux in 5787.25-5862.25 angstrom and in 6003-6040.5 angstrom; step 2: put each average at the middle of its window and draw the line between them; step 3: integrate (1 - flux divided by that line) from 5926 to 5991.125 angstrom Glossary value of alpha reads 6.7 angstrom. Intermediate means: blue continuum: 1.91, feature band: 1.97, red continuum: 2.34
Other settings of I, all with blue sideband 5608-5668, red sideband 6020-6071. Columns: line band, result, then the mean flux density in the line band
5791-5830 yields 0.13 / 2.01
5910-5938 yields 0.14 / 2.06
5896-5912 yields 0.13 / 2.06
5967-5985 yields 0.27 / 1.86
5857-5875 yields 0.19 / 1.93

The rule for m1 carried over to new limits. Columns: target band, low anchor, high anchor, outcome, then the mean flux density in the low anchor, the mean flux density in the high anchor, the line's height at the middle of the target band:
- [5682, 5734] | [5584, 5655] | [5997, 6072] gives 0.105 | 2.14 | 2.4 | 2.2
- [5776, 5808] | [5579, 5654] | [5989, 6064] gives 0.116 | 2.14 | 2.36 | 2.23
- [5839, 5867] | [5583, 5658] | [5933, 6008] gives 0.175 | 2.14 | 2.02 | 2.06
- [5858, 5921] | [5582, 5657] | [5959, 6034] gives 0.068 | 2.14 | 2.15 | 2.14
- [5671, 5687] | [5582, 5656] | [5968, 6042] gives 0.073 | 2.14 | 2.21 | 2.15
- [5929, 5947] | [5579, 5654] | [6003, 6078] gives 0.229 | 2.14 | 2.41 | 2.34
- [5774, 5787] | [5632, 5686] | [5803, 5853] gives -0.007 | 2.06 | 1.92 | 1.96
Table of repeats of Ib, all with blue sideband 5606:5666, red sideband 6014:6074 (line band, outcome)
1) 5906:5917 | 0.10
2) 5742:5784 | 0.19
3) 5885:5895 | 0.16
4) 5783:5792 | 0.11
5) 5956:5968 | 0.22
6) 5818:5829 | 0.11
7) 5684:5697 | 0.07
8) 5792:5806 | 0.12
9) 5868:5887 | 0.12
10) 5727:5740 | 0.10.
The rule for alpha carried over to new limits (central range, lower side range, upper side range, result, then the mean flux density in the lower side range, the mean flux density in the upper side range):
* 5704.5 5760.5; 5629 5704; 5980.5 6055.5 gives 4.5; 2.05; 2.33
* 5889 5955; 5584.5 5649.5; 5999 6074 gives 8.5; 2.14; 2.4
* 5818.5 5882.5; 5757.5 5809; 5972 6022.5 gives 3.8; 1.95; 2.2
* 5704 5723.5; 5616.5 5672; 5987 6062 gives 1.5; 2.09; 2.35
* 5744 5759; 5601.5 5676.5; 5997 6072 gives 2.5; 2.11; 2.4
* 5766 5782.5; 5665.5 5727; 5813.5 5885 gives 0.7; 2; 1.91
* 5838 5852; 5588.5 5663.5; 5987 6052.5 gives 3.1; 2.13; 2.33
